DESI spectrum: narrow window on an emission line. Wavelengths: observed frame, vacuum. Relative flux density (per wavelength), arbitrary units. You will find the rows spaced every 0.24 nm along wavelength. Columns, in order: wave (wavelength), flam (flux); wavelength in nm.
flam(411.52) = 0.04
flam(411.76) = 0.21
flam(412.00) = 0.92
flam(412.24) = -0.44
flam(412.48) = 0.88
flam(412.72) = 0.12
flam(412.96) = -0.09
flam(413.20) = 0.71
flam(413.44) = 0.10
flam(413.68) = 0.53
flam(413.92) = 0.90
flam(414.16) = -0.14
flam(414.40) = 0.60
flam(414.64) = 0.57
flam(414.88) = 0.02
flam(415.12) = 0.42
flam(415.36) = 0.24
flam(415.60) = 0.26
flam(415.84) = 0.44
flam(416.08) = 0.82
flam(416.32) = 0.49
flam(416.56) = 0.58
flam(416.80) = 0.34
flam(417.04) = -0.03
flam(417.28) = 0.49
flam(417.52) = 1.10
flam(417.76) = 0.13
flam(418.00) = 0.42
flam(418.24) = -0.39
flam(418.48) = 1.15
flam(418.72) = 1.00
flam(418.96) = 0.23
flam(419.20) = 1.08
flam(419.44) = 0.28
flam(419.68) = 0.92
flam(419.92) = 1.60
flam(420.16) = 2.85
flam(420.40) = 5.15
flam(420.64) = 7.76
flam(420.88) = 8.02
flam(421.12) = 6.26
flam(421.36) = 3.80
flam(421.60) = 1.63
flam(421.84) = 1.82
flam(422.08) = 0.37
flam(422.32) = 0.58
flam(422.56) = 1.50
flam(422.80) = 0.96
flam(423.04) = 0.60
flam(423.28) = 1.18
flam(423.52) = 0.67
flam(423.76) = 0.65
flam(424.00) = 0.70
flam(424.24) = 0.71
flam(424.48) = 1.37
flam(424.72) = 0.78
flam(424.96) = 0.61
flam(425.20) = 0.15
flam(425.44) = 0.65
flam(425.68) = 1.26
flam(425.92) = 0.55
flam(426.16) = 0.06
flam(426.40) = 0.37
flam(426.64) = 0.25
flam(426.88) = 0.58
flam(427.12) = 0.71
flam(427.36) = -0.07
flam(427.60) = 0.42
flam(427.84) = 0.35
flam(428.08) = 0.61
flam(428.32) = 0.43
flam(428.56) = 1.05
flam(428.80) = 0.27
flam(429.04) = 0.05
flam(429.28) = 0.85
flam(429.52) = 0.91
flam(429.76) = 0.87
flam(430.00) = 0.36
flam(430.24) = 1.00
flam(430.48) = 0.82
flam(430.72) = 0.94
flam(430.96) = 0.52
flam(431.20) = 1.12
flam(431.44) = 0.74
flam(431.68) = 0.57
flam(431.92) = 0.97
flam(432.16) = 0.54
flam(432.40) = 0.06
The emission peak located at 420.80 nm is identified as Lyman alpha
